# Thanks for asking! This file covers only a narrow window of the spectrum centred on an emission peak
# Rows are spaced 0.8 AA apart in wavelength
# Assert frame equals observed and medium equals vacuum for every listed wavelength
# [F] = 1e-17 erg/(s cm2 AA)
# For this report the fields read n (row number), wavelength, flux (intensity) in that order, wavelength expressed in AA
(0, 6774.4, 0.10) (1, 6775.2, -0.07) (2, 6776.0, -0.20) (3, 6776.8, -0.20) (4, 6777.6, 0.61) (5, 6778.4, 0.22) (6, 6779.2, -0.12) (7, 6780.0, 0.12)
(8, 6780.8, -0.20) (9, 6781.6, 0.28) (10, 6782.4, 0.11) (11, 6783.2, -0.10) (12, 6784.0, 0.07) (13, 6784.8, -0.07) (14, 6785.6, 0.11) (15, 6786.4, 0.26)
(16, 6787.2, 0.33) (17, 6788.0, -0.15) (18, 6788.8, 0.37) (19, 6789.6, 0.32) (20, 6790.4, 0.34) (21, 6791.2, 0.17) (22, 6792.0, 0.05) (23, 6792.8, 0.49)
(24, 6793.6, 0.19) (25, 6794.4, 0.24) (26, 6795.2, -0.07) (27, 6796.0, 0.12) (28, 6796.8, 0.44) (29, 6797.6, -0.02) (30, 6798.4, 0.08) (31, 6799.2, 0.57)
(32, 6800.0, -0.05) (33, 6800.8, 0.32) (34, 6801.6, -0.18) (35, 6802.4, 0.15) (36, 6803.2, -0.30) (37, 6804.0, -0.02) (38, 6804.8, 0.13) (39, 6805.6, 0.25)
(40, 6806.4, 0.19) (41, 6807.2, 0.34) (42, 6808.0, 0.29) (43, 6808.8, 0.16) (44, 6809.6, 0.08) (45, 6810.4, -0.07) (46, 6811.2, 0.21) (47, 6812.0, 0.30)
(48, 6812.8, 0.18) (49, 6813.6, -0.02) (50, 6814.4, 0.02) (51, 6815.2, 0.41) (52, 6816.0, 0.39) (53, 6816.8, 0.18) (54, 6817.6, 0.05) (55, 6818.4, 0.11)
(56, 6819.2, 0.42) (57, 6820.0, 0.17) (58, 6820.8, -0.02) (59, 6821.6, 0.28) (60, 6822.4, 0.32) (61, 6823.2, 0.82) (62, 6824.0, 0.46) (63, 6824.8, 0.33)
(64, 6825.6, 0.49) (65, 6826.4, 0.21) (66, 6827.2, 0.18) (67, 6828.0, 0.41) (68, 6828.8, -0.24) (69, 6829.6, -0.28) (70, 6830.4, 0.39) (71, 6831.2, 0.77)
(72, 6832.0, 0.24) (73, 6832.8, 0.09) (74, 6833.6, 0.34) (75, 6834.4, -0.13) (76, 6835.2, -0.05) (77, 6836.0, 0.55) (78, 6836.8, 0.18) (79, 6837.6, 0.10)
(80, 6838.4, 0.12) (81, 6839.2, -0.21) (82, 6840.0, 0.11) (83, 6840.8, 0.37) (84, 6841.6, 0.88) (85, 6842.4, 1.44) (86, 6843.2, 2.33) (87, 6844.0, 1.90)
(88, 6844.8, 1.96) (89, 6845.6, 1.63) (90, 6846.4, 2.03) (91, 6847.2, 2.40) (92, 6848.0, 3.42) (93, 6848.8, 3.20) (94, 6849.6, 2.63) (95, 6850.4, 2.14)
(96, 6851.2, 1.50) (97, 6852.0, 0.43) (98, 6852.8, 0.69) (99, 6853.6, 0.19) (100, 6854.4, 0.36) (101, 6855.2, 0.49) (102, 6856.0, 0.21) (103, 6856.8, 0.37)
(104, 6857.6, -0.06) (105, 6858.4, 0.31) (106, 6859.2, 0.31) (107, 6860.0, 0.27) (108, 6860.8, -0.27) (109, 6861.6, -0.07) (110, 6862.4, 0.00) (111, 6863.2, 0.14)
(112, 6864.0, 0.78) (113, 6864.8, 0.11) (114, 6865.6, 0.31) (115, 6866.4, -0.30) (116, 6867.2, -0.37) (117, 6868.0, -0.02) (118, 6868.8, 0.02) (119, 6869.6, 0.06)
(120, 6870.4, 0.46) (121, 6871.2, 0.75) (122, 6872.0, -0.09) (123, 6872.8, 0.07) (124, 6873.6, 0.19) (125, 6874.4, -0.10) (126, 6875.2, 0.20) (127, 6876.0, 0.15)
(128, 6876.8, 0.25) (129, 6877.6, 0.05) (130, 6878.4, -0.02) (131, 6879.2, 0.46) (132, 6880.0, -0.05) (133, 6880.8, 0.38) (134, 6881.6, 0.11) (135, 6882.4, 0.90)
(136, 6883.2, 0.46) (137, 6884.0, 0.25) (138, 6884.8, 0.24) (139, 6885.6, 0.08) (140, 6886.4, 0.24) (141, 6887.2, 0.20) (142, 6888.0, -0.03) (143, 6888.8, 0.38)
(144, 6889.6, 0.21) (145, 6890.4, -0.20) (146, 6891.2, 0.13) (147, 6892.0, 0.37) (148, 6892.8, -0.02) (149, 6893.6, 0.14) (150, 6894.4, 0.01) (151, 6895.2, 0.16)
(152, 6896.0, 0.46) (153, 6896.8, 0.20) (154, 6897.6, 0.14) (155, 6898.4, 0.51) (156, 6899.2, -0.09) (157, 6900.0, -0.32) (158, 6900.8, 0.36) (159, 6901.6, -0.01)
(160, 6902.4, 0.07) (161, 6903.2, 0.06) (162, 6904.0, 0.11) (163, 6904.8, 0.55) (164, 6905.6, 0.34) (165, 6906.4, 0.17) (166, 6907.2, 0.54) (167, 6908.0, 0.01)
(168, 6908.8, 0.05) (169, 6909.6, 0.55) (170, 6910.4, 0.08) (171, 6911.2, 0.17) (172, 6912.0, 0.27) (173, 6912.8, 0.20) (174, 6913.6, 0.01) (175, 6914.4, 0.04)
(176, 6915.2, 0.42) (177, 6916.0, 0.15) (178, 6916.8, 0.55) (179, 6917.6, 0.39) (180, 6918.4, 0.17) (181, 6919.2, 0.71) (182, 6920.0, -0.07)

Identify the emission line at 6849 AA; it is [O II]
